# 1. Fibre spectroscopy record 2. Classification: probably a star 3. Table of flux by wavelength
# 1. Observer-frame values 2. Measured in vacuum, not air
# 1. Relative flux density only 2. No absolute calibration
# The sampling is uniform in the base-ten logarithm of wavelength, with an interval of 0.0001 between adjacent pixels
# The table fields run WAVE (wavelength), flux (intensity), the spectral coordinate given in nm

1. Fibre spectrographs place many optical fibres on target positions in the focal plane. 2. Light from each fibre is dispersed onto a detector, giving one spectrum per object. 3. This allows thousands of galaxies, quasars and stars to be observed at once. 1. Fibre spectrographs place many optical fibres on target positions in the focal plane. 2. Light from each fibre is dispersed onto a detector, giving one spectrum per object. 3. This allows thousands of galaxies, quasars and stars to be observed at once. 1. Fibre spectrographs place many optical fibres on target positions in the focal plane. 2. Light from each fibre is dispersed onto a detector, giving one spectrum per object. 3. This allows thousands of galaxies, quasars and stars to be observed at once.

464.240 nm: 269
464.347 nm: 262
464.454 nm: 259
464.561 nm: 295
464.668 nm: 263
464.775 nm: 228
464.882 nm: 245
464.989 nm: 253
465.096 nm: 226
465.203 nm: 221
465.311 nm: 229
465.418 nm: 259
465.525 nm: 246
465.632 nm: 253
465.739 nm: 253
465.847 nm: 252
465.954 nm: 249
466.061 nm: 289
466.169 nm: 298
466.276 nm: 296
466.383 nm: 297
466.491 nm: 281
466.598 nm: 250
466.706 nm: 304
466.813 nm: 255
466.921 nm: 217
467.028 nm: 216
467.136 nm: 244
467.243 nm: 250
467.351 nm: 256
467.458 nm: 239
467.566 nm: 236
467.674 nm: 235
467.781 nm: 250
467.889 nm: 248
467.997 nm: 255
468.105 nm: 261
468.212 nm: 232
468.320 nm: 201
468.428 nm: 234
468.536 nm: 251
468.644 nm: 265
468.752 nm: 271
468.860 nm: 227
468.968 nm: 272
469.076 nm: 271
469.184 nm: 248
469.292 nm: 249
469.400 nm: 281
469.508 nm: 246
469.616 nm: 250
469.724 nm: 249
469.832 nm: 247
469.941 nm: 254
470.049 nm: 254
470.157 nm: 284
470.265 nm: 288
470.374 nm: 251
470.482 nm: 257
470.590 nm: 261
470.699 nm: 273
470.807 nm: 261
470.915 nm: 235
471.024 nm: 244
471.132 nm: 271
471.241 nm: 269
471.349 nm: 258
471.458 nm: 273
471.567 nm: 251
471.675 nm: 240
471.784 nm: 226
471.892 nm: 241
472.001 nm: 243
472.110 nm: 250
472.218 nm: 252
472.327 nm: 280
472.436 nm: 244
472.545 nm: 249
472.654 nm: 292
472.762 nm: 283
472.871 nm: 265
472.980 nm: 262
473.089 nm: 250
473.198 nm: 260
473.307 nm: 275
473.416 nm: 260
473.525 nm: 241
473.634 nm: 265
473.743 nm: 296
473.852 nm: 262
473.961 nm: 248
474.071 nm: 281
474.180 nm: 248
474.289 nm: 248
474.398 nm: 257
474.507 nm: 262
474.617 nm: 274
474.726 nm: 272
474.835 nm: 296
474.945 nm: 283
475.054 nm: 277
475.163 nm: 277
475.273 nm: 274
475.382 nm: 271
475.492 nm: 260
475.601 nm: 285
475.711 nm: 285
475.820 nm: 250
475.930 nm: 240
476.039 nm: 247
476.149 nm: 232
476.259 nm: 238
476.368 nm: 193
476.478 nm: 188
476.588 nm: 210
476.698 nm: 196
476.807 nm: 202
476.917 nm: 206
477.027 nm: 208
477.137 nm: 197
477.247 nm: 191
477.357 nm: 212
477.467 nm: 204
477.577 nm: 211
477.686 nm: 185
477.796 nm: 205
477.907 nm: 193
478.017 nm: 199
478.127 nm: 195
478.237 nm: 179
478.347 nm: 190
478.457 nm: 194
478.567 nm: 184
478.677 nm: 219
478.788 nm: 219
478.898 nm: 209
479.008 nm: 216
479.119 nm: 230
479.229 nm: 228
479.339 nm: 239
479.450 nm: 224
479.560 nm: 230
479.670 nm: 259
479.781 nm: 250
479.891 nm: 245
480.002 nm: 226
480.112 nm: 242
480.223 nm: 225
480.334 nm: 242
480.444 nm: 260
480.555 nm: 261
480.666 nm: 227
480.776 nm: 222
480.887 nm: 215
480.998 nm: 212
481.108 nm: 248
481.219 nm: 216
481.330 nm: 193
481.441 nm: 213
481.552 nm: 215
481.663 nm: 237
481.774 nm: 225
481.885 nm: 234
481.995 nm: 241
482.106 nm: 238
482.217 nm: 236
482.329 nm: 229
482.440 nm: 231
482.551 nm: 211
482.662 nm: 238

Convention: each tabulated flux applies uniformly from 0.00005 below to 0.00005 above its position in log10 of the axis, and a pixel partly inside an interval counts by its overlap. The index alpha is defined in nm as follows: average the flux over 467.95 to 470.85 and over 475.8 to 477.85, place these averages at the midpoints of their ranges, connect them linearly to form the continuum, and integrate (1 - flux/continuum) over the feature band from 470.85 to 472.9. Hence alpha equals -0.13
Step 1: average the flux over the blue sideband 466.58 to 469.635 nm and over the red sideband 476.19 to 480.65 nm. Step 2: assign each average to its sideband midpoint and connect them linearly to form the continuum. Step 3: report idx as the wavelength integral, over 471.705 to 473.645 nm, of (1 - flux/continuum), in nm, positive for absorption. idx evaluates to -0.19 nm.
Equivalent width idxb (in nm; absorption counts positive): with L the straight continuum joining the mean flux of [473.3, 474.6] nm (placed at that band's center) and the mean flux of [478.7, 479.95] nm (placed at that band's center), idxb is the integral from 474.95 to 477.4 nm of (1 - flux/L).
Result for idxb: 0.15 nm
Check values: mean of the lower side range 262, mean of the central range 235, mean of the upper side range 231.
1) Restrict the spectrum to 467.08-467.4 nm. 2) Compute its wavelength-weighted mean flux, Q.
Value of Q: 250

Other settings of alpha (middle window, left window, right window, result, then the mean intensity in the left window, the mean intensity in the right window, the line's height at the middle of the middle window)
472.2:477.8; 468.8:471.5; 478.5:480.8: -0.05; 259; 231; 245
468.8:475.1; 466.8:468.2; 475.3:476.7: -0.50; 243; 240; 241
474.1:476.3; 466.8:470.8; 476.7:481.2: -0.33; 251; 217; 230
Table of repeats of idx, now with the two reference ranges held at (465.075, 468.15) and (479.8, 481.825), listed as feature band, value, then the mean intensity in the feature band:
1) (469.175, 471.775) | -0.108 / 258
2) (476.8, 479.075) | 0.325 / 201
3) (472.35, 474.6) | -0.191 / 263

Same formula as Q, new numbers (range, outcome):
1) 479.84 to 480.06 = 235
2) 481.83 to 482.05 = 239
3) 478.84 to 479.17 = 218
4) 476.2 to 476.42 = 216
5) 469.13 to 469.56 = 256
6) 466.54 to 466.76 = 277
